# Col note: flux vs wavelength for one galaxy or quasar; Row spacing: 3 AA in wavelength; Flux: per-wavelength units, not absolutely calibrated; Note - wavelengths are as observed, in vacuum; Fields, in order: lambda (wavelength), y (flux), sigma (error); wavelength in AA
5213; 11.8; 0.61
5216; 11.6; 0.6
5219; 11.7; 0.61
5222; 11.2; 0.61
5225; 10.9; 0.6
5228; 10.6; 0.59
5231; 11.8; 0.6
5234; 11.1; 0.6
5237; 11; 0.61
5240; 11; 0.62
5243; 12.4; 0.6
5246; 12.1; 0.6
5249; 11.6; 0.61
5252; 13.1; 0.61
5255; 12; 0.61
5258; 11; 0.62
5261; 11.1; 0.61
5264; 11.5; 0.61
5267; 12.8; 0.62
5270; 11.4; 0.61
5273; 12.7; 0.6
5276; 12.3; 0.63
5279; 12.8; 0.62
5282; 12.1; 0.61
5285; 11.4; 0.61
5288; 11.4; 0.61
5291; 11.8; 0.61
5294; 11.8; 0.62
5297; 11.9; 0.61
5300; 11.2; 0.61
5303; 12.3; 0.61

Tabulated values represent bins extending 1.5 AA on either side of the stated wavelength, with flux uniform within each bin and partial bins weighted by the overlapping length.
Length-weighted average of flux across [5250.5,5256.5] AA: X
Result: 12.5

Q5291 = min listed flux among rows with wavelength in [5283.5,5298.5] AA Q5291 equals 11.4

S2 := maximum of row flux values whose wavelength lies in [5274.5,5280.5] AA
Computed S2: 12.8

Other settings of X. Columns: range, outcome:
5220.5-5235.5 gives 11.1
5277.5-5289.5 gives 11.9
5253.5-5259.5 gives 11.5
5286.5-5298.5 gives 11.7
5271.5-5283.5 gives 12.5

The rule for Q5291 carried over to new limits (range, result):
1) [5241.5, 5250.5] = 11.6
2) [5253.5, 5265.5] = 11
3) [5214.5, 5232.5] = 10.6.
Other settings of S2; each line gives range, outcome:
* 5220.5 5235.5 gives 11.8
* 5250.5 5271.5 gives 13.1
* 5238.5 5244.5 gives 12.4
